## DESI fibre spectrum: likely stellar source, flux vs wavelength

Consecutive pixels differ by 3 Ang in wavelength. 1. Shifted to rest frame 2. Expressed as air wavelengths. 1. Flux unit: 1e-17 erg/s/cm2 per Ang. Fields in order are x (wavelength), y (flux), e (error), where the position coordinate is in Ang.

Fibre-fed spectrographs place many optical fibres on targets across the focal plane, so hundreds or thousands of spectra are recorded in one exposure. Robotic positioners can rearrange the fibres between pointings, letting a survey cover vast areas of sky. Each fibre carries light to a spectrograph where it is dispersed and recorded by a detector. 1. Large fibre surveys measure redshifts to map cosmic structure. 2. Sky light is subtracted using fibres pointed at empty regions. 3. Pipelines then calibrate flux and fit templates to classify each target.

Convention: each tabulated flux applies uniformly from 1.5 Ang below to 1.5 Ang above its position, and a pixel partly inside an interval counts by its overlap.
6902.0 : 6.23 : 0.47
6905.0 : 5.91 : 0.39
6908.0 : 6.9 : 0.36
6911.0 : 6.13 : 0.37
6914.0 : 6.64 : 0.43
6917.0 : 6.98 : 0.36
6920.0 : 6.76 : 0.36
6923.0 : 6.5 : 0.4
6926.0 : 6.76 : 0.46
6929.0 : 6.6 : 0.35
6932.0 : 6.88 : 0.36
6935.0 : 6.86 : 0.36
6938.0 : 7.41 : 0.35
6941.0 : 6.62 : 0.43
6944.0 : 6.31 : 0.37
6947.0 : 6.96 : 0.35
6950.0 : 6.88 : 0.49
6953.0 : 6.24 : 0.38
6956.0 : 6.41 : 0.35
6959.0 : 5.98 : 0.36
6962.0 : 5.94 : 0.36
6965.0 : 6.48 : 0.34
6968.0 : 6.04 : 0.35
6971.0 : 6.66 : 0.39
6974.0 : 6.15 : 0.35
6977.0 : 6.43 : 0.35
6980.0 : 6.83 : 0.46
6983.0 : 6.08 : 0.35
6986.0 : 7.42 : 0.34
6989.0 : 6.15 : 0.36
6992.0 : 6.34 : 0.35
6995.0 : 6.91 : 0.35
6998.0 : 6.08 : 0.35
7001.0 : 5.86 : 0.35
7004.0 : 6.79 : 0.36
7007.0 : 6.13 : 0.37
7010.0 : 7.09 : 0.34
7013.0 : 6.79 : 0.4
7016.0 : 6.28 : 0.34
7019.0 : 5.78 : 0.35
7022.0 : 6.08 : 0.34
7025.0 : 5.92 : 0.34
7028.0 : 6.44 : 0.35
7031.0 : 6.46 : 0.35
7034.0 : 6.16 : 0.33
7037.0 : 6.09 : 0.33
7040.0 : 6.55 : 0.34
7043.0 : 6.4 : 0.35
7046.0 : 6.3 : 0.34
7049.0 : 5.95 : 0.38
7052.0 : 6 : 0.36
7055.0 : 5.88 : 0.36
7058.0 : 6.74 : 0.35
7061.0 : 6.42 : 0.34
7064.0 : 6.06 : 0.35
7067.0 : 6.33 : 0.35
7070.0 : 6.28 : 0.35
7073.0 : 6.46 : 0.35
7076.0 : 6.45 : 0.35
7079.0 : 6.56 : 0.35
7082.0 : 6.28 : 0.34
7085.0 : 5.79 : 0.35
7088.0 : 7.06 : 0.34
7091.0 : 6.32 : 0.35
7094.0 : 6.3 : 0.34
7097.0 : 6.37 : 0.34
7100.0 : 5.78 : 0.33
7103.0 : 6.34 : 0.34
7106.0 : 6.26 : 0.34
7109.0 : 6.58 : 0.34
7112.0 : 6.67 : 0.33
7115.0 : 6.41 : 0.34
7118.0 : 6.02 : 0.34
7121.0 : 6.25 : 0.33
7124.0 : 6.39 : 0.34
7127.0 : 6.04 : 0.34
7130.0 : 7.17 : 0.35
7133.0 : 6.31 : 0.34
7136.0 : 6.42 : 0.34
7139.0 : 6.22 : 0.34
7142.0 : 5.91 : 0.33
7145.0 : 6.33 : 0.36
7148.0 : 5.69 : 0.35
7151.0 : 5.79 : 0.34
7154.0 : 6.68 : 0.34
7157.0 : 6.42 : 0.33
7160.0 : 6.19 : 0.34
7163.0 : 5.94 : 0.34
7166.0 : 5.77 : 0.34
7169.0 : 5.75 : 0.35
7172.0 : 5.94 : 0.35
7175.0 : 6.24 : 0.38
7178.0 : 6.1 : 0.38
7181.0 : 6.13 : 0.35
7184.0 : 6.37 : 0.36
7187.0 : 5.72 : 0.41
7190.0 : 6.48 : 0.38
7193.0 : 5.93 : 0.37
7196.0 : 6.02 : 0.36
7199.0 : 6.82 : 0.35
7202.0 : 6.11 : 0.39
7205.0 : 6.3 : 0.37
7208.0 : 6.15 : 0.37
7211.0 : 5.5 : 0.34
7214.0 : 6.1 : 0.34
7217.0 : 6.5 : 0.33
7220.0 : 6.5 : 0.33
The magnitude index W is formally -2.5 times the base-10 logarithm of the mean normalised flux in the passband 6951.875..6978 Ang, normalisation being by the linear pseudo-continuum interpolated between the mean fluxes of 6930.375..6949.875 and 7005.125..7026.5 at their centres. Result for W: 0.07 mag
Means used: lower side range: 6.84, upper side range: 6.3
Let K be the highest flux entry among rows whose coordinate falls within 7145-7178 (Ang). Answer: 6.68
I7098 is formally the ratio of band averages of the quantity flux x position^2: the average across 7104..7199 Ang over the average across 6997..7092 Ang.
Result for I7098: 1.01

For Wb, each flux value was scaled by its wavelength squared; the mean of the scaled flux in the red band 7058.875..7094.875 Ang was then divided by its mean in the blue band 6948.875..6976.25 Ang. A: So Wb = 1.04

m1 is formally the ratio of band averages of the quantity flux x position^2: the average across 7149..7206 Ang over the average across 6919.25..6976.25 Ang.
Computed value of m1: 1.00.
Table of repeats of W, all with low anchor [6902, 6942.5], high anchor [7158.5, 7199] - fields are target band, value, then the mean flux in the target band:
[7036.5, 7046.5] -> 0.005 mag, 6.36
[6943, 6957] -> 0.005 mag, 6.57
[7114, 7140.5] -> -0.028 mag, 6.36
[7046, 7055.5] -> 0.064 mag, 6.01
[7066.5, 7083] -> -0.014 mag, 6.4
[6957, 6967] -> 0.074 mag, 6.14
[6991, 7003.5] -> 0.027 mag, 6.34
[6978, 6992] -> -0.010 mag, 6.58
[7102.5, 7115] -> -0.039 mag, 6.47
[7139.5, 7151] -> 0.032 mag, 5.97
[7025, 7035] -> 0.021 mag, 6.3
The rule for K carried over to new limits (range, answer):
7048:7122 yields 7.06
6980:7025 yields 7.42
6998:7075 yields 7.09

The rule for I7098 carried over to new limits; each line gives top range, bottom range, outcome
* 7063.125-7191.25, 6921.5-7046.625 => 1.01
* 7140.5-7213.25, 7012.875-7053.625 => 1.02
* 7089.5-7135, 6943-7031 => 1.03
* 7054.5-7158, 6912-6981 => 1.01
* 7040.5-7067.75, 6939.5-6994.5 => 0.99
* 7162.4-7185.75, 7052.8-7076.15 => 0.99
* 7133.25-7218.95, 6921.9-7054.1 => 1.01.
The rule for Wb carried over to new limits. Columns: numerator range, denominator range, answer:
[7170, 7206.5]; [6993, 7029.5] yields 1.02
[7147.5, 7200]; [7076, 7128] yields 0.99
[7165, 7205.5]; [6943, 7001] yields 1.01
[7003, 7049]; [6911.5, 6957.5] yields 0.97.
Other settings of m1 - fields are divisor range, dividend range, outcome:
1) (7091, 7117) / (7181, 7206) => 1.01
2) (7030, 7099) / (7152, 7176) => 1.00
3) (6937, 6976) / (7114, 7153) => 1.01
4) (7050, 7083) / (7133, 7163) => 1.00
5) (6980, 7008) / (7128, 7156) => 1.02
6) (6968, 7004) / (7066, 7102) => 1.01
